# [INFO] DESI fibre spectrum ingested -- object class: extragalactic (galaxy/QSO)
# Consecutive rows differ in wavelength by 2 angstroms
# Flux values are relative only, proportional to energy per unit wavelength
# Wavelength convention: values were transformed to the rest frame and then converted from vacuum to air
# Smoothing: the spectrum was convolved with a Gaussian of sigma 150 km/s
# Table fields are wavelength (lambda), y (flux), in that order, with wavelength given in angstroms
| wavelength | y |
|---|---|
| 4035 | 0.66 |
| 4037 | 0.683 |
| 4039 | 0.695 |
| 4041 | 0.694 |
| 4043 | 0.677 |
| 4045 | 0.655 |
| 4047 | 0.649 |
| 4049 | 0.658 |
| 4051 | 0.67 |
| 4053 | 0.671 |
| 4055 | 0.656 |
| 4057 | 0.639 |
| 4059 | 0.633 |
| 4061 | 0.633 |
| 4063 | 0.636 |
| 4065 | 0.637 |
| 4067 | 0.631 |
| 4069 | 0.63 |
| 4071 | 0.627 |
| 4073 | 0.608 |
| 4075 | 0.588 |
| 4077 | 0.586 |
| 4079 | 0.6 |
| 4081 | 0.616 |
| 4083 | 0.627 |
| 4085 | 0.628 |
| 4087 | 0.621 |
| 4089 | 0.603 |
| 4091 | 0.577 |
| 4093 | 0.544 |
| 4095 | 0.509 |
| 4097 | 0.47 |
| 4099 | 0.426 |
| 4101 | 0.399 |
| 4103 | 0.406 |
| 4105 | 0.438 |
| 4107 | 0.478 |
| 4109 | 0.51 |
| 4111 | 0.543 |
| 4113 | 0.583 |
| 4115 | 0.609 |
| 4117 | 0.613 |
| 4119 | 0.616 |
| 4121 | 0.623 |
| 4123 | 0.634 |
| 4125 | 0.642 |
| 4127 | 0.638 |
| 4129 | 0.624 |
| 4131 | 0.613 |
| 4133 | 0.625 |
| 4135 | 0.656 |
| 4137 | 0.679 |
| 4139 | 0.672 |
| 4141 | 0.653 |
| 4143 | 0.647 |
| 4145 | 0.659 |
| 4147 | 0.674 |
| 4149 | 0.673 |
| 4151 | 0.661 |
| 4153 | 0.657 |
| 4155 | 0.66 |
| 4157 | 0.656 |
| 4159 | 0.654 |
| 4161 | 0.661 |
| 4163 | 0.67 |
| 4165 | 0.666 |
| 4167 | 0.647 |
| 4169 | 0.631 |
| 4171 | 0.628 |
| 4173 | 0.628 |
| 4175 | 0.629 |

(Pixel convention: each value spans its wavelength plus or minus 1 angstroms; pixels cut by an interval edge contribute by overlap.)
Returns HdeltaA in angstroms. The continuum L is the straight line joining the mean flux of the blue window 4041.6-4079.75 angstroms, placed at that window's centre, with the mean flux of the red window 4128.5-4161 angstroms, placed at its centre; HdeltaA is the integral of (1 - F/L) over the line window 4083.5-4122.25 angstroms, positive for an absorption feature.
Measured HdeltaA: 6.44 angstroms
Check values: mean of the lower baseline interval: 0.637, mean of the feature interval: 0.538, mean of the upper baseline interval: 0.655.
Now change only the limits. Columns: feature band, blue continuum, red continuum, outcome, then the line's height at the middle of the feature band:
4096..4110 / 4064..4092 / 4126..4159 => 4.0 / 0.628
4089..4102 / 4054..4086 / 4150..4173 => 2.8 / 0.632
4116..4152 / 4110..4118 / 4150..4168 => -1.5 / 0.619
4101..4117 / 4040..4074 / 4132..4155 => 3.6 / 0.655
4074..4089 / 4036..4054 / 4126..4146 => 1.2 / 0.662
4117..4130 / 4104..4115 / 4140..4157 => -1.3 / 0.57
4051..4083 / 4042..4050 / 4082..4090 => 0.6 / 0.639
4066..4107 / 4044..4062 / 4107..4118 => 3.3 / 0.602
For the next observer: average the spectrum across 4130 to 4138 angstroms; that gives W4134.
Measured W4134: 0.643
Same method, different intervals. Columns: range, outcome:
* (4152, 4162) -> 0.658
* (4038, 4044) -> 0.689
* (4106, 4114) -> 0.528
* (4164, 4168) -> 0.657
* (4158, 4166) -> 0.663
